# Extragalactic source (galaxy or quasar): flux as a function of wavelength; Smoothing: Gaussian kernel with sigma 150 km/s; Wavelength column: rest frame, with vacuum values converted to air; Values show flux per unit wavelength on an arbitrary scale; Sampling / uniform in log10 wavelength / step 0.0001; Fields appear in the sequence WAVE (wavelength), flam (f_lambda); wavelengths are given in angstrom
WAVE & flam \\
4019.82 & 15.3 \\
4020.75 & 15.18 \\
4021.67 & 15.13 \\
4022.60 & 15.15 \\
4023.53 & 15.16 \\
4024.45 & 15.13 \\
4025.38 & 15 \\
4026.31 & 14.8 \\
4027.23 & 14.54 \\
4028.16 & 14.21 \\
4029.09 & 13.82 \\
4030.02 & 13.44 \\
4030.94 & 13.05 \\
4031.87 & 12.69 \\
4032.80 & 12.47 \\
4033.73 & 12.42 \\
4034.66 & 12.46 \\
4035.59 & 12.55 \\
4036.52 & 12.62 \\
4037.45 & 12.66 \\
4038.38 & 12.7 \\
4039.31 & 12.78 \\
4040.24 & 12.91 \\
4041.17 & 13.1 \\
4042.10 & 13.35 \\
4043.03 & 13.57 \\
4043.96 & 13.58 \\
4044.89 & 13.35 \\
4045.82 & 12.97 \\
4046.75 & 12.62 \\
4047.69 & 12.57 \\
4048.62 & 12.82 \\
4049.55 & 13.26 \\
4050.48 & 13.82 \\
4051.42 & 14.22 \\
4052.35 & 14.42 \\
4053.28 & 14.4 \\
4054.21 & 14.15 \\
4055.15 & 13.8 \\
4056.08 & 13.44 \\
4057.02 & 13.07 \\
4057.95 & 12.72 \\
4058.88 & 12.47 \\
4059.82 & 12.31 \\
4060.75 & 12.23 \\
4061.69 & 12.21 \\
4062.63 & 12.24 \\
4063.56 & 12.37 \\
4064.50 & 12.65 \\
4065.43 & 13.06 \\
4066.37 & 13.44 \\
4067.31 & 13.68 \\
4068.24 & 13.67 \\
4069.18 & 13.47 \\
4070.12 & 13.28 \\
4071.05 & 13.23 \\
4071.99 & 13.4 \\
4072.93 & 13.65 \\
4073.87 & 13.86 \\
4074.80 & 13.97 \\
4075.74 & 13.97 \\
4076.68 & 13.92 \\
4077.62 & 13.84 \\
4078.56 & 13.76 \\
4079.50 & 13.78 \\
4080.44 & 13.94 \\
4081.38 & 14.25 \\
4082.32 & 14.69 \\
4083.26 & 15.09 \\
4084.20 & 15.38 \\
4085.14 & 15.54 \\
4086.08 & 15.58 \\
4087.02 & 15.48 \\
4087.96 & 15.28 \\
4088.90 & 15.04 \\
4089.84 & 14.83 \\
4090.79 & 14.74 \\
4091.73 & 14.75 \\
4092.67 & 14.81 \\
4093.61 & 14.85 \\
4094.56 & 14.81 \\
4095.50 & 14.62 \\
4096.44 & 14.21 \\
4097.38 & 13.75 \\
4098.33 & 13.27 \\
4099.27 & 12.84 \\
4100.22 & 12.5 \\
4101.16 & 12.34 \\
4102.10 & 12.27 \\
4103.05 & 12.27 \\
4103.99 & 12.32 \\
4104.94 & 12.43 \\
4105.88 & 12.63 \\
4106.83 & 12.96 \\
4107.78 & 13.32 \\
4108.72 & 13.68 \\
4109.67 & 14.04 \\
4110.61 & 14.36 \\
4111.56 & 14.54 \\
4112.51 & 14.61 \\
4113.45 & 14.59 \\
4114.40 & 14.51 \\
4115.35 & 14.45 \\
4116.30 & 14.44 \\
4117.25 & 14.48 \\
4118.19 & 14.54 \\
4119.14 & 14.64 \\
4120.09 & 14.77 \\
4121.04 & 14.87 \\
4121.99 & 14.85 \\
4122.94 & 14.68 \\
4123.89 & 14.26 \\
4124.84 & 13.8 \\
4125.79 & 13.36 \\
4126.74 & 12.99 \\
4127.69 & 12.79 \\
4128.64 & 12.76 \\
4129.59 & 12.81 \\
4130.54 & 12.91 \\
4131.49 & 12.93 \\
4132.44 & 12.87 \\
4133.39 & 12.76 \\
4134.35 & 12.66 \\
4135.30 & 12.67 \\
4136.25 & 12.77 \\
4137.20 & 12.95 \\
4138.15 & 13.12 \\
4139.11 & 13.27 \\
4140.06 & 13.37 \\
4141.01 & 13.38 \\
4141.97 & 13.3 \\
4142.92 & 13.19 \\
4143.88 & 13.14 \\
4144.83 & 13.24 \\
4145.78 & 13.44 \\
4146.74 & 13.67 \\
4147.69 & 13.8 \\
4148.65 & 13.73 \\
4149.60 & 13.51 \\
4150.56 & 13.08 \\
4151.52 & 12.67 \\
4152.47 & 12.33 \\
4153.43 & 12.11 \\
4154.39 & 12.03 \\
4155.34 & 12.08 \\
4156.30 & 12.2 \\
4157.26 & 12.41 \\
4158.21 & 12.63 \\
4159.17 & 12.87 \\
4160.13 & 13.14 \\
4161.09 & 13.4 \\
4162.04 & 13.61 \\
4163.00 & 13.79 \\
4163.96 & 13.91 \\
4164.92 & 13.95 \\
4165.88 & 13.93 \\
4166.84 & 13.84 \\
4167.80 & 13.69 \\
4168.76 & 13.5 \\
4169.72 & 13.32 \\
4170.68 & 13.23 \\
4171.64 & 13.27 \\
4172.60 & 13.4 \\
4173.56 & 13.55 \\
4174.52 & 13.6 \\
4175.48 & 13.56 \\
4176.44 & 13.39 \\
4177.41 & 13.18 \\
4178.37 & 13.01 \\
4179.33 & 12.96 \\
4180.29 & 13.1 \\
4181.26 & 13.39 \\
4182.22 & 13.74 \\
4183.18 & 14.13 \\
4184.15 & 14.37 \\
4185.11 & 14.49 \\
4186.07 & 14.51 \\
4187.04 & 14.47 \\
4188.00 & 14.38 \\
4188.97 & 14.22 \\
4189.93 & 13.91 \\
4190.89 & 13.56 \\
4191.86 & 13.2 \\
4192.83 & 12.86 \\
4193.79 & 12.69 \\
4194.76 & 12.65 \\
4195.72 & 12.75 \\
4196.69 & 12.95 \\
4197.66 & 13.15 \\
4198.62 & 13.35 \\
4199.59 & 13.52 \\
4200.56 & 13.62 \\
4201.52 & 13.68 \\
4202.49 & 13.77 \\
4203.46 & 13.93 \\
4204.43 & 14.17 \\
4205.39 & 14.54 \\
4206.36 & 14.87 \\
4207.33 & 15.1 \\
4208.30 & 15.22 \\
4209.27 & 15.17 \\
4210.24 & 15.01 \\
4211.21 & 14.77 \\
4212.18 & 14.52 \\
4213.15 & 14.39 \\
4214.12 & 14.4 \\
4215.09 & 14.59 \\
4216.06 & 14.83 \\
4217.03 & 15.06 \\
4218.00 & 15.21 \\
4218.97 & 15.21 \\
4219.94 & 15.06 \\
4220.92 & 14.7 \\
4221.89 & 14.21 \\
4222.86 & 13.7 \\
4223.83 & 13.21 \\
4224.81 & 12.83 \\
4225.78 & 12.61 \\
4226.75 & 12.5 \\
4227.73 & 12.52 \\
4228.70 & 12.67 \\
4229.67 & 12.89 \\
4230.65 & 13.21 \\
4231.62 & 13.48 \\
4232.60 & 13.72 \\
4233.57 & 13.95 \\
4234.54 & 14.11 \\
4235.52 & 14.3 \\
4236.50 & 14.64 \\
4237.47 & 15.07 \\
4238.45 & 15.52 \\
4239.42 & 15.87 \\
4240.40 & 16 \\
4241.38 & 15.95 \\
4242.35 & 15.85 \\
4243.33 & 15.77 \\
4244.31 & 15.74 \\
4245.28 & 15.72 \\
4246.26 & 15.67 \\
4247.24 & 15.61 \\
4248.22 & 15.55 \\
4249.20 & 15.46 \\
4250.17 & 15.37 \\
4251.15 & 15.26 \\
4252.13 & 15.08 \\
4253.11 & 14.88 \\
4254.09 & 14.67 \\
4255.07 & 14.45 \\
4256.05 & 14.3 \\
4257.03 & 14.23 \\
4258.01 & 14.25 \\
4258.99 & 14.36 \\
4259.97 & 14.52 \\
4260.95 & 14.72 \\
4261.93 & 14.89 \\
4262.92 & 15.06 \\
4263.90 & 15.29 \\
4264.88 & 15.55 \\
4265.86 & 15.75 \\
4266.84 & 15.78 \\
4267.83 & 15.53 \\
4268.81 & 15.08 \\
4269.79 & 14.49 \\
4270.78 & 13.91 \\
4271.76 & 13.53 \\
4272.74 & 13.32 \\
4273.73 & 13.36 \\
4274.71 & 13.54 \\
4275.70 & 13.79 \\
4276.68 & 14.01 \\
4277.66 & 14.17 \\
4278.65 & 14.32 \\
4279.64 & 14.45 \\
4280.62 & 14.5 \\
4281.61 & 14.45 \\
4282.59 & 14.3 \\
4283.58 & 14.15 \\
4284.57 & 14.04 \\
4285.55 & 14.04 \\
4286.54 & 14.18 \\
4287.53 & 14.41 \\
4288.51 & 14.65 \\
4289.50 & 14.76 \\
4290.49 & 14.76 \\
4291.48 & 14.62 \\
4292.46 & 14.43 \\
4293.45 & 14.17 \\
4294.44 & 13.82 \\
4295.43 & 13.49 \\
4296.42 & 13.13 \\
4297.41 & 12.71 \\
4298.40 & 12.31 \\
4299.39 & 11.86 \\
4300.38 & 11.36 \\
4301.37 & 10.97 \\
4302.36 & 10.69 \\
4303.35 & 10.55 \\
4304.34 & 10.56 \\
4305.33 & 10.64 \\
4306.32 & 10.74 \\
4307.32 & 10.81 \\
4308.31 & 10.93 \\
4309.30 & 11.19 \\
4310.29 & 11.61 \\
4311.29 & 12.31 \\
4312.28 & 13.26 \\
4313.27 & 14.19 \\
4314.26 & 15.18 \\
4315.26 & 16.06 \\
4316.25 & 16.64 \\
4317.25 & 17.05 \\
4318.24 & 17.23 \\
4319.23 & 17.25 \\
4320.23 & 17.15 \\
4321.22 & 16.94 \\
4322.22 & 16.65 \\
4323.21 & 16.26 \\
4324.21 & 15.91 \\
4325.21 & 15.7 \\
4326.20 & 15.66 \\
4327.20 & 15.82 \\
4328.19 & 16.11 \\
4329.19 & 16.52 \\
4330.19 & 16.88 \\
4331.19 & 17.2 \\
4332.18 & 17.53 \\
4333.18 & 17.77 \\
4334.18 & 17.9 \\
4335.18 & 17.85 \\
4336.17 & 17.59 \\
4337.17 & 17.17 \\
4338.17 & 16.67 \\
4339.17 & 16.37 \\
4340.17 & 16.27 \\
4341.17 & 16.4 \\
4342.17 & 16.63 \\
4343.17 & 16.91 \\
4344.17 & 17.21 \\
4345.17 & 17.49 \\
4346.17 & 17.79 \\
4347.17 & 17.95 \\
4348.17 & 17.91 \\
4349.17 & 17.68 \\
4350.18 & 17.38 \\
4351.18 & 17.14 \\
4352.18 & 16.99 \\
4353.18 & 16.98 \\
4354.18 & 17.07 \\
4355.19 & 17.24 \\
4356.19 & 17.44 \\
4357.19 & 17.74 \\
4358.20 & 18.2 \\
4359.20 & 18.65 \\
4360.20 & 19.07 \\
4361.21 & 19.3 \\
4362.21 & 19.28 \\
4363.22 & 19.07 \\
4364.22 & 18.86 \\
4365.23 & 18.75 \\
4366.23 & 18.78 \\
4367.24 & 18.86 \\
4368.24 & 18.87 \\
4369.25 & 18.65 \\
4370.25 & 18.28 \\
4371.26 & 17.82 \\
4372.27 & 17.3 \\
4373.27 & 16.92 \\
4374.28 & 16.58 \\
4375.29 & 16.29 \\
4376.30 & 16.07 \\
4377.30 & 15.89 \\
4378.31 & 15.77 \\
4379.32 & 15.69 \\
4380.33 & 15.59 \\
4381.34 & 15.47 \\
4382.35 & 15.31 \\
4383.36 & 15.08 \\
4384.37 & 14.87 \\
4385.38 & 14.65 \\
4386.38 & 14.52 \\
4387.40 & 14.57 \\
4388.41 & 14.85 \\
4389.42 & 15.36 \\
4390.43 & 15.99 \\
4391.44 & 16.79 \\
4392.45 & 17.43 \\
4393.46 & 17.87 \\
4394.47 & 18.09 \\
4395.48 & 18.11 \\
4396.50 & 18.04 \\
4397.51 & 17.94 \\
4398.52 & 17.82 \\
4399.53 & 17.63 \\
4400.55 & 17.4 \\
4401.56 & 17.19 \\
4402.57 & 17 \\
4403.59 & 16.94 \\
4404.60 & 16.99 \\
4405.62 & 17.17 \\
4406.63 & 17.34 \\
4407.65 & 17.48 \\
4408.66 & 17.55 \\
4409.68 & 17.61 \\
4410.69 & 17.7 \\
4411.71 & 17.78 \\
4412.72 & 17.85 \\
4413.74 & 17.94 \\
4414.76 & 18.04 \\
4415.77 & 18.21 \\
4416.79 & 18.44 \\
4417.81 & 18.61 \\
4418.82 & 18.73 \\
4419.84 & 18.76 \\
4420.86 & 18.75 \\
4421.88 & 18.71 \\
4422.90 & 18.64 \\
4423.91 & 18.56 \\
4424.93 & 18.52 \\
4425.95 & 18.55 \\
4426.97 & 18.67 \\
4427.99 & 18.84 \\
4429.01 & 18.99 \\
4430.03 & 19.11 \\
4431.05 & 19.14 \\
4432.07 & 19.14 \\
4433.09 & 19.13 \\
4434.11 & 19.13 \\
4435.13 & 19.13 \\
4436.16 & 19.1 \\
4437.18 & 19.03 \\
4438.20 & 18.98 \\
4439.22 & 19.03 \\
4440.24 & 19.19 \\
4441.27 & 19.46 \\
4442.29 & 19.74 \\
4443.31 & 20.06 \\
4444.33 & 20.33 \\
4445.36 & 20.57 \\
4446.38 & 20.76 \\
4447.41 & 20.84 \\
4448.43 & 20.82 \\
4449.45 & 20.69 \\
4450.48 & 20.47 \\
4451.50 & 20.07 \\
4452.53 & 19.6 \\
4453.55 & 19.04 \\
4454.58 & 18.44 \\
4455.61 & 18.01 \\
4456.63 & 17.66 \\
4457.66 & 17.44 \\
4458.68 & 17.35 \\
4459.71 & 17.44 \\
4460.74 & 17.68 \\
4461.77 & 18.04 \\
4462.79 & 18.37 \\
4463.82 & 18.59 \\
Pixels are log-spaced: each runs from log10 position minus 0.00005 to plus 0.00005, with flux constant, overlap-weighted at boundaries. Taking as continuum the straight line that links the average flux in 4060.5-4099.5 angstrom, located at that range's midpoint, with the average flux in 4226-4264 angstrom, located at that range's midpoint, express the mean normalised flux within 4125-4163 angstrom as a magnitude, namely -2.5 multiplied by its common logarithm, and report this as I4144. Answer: 0.10 mag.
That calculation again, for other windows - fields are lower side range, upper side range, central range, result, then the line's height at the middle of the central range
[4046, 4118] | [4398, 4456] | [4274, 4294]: 0.17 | 16.7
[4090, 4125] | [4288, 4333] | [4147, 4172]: 0.07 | 14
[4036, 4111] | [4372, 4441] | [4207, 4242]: 0.07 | 15.4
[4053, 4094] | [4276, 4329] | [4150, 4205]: 0.04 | 13.9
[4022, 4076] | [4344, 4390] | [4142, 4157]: 0.13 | 14.5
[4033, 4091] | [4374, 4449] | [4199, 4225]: 0.07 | 15.4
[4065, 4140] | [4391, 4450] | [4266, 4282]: 0.15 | 16.4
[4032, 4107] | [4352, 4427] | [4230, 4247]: 0.04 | 15.6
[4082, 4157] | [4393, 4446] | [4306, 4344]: 0.08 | 16.9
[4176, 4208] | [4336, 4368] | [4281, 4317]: 0.24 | 16.4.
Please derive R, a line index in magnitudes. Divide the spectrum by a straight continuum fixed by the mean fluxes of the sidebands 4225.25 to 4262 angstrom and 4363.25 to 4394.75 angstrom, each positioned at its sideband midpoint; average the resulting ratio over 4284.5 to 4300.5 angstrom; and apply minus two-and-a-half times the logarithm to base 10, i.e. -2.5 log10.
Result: 0.120 mag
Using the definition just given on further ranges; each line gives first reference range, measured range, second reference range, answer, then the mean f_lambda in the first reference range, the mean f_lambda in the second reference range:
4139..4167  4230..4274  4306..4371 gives 0.014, 13.2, 16.7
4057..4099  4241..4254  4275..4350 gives -0.064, 13.9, 14.9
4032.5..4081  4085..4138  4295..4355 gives -0.014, 13.2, 15.3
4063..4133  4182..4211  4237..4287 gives 0.038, 13.9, 14.8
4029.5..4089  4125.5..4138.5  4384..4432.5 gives 0.116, 13.5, 17.6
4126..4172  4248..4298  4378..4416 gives 0.036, 13.1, 16.8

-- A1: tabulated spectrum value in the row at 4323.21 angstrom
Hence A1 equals 16.26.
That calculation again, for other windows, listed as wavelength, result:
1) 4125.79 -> 13.36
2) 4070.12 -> 13.28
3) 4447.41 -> 20.84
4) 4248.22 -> 15.55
